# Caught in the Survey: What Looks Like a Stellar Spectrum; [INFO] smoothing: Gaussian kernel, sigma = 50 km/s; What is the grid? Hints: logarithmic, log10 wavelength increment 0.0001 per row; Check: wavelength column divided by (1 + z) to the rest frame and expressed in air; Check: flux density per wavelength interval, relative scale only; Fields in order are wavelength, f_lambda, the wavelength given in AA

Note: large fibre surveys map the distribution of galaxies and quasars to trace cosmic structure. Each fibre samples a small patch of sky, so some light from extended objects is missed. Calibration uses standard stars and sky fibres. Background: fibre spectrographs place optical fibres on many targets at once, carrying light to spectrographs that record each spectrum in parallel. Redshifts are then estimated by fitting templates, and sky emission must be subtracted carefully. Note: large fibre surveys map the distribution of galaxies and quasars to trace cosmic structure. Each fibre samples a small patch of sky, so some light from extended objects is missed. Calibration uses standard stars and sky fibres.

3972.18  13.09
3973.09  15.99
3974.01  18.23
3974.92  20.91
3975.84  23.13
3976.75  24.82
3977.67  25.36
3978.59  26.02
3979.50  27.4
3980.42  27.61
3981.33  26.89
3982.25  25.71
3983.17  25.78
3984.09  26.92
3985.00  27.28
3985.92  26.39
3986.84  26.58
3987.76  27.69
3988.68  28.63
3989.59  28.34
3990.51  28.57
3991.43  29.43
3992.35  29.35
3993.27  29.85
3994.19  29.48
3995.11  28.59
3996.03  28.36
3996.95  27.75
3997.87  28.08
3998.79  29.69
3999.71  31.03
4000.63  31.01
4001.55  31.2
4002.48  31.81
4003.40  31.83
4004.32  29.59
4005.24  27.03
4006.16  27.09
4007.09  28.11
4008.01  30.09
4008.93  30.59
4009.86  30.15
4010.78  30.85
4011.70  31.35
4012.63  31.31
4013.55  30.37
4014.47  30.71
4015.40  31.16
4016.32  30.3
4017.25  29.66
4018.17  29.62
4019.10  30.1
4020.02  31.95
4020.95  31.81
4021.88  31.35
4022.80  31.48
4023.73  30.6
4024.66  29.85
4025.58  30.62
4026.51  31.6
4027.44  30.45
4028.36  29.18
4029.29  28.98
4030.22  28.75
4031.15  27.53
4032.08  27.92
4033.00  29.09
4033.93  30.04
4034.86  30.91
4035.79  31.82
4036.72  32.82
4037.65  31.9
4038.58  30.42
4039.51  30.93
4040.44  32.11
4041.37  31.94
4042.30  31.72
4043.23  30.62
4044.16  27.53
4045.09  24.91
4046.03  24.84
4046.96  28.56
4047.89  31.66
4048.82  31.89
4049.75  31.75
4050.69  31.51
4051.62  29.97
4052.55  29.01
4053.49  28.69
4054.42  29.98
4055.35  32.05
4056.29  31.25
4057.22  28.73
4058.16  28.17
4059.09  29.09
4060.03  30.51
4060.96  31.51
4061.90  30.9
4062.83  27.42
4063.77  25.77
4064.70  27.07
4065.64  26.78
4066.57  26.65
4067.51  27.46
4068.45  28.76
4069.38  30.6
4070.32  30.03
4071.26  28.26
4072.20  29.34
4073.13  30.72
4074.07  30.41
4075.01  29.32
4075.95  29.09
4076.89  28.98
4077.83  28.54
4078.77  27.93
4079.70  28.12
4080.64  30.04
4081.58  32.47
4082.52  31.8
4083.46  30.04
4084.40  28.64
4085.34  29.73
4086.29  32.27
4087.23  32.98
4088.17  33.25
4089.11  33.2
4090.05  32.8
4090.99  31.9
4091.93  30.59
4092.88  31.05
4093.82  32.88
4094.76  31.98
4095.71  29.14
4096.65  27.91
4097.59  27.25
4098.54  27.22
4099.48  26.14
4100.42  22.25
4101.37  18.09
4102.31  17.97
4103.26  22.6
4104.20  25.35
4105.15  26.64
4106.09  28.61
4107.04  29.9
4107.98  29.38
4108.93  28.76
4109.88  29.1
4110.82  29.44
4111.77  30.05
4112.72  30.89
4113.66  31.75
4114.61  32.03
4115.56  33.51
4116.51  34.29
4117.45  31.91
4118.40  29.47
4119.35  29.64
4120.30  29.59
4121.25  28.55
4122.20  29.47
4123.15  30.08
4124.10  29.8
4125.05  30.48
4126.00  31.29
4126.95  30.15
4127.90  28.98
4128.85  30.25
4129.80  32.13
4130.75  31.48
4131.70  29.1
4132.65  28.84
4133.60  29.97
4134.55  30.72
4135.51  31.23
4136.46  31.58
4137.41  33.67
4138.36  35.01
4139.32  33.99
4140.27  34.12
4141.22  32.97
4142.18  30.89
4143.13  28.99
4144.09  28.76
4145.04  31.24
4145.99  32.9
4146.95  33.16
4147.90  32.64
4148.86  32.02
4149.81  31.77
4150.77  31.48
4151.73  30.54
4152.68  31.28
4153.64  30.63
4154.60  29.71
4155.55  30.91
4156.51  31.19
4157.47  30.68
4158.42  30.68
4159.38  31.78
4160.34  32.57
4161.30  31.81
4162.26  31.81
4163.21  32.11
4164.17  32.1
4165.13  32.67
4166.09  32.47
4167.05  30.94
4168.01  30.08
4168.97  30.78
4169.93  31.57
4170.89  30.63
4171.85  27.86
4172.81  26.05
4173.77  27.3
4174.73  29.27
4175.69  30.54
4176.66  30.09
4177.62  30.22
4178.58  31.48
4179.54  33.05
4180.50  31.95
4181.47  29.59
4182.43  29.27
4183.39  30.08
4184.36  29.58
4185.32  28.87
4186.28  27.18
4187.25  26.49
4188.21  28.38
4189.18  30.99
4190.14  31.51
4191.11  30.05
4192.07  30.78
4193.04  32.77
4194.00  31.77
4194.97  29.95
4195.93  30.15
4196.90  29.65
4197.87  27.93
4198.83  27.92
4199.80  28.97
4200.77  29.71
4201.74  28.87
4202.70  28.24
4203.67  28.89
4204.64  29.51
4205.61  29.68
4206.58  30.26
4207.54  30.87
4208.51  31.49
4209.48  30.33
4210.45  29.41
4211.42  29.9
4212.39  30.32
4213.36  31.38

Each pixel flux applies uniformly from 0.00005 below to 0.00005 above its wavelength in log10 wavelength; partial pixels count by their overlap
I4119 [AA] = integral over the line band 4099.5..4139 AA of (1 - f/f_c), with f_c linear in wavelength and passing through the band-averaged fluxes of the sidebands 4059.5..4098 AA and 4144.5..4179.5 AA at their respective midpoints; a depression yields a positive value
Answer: 1.39 AA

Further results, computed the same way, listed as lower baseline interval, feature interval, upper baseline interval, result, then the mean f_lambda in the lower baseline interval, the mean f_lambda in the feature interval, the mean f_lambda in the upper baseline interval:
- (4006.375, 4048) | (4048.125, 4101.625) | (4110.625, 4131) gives 1.58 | 30.1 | 29.5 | 30.7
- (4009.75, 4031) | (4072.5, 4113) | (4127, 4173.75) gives 2.52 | 30.5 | 29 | 31.2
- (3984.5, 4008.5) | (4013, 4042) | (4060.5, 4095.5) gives -1.16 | 29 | 30.5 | 30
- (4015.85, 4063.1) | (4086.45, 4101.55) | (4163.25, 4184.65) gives 0.33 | 30.1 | 29.6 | 30.4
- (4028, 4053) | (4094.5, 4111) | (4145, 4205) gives 2.05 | 29.9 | 26.4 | 30.4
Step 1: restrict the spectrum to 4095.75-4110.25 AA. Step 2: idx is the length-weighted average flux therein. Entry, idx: 25.9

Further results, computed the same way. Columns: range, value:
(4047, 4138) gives 29.6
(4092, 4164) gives 30.1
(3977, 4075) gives 29.4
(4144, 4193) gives 30.7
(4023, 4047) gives 29.9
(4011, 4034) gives 30.2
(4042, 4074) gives 29.2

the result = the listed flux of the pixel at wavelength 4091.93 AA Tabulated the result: 30.59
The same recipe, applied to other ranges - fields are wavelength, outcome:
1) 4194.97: 29.95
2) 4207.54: 30.87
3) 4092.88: 31.05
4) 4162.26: 31.81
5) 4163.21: 32.11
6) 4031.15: 27.53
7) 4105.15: 26.64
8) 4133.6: 29.97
